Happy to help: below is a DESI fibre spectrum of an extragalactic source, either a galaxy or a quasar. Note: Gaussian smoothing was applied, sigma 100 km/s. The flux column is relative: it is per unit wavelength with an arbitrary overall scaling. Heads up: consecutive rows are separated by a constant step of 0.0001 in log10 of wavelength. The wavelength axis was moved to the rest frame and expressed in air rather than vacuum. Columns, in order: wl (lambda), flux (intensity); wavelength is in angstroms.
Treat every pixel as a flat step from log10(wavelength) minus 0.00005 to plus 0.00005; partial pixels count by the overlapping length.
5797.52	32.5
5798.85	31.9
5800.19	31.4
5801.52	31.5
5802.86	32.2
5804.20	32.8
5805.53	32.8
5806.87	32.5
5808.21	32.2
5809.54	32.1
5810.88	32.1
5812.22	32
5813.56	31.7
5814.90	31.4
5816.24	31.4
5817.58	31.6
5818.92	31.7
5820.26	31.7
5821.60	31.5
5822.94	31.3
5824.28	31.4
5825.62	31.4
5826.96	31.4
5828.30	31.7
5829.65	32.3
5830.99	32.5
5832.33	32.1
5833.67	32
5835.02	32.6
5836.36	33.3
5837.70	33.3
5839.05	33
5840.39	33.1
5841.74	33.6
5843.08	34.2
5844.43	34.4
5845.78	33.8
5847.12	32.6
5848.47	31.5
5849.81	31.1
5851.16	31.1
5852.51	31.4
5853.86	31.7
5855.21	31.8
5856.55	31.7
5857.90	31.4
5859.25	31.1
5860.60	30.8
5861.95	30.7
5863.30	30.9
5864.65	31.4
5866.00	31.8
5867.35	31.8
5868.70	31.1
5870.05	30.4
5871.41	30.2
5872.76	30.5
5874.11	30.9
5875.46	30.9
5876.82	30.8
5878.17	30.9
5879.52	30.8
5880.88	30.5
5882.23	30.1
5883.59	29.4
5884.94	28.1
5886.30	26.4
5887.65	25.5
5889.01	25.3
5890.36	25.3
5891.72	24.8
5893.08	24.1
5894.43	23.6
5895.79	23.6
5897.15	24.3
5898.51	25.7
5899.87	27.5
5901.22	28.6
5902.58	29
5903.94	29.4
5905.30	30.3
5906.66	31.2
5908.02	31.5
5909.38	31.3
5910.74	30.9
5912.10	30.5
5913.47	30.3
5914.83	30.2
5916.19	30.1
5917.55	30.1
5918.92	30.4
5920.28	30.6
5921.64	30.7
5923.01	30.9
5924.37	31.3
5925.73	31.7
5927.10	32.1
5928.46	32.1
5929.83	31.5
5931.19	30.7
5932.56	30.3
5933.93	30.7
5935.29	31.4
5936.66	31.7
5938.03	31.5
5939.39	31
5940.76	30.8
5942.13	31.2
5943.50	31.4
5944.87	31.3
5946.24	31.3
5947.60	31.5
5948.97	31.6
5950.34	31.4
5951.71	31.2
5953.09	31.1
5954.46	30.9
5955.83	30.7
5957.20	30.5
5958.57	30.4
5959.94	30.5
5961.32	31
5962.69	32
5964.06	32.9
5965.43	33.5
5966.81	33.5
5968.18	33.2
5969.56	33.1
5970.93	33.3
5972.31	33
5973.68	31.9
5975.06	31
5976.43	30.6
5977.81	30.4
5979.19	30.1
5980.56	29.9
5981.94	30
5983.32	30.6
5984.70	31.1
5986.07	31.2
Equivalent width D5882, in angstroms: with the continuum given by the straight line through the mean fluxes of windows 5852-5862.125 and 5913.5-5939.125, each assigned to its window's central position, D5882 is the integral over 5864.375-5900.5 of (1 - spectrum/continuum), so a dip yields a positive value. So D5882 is 3.4 angstroms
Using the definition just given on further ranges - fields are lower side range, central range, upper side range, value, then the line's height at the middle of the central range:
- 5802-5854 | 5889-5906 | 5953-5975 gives 3.1 angstroms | 32.1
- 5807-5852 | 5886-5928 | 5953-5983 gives 4.2 angstroms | 31.8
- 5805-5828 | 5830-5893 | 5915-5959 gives 1.3 angstroms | 31.5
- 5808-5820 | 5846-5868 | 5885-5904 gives -2.2 angstroms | 28.6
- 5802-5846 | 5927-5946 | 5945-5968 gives 0.3 angstroms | 31.7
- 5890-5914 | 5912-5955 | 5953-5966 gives -1.8 angstroms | 29.8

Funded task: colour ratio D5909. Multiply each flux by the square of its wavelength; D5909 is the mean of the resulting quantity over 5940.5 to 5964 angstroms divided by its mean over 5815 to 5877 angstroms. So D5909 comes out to 1.0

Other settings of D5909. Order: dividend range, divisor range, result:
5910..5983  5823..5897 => 1.05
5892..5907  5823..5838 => 0.86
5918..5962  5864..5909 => 1.10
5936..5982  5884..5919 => 1.15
